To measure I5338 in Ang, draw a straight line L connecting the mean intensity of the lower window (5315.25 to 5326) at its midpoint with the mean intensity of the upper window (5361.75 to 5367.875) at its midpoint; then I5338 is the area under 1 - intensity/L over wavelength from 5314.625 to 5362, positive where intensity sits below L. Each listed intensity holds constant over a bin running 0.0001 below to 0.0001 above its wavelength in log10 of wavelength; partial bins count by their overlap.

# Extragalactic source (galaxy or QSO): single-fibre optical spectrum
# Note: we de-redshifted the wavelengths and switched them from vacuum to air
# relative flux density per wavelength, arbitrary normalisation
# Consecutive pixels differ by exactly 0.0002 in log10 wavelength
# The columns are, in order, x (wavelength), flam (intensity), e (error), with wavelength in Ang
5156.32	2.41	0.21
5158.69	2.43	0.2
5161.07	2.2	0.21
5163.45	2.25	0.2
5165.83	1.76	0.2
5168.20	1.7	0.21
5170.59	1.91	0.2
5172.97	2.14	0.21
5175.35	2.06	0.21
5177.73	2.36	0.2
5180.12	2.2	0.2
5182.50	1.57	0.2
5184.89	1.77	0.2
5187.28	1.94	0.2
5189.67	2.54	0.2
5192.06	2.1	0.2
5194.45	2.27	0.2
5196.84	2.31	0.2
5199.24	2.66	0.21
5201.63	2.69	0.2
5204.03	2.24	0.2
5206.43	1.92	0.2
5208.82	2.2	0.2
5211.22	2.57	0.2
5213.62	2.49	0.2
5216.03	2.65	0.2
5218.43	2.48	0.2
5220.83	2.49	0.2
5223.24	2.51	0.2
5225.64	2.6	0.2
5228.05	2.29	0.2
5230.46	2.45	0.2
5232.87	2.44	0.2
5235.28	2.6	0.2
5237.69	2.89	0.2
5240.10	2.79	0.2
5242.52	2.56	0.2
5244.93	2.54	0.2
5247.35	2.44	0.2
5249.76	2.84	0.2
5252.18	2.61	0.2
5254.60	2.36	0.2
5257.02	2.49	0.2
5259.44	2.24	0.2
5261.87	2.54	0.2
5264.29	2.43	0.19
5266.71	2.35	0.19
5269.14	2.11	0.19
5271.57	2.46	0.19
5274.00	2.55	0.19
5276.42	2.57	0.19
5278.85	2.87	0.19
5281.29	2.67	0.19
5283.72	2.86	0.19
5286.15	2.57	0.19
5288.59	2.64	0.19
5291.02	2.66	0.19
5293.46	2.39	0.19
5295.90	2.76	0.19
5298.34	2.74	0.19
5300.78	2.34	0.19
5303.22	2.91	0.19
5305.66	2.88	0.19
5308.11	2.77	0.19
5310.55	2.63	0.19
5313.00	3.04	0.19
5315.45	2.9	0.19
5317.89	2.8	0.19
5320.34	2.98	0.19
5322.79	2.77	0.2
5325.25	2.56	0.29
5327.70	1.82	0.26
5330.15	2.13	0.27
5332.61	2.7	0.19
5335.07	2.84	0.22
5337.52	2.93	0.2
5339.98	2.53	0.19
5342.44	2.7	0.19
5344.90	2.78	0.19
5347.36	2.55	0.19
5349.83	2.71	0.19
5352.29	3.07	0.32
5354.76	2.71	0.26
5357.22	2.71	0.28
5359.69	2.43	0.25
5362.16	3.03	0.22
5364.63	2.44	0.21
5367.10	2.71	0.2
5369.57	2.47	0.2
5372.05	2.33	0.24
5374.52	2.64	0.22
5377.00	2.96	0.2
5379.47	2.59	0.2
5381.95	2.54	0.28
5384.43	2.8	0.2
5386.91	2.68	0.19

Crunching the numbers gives 1.5 Ang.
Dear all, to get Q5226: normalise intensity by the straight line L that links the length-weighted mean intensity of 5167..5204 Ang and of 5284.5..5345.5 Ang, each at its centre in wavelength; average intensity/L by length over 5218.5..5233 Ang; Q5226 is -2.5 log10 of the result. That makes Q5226 -0.070 mag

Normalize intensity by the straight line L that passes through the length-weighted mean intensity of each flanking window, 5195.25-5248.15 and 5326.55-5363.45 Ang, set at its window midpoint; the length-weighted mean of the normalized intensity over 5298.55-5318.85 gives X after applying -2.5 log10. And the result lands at -0.074 mag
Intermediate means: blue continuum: 2.49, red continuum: 2.64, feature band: 2.78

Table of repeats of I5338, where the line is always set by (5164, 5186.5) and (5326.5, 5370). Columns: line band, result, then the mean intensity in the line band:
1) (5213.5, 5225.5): -2.32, 2.53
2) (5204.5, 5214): -0.86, 2.28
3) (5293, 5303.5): -0.81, 2.62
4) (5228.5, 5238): -1.59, 2.54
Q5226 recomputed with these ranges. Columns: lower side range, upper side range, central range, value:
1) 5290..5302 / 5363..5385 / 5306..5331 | -0.029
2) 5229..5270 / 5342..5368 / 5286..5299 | -0.013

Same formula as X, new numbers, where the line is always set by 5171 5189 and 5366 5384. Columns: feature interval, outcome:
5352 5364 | -0.08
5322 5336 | 0.01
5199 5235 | -0.15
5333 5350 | -0.09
